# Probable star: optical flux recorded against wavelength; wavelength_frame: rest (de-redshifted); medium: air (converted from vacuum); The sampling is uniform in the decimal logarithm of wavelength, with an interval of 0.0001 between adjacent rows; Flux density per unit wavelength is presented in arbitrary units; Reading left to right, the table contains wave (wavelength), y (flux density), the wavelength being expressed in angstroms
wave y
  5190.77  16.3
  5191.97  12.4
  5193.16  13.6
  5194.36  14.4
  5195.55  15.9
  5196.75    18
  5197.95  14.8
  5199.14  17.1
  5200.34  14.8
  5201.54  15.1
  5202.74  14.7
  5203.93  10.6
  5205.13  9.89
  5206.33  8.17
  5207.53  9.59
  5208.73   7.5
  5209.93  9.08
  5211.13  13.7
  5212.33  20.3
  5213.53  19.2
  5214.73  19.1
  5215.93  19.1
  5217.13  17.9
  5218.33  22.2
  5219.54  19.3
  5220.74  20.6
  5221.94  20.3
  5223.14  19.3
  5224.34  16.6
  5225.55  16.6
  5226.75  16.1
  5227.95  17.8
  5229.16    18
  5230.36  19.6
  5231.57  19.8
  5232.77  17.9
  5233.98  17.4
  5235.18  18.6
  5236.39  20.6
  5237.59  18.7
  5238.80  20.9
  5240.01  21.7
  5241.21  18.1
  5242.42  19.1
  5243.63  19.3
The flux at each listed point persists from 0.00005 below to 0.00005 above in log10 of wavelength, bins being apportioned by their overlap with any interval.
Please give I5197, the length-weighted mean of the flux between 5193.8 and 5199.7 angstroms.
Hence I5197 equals 16.1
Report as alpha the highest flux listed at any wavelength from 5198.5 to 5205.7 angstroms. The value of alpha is 17.1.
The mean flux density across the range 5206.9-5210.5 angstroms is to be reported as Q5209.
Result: 8.71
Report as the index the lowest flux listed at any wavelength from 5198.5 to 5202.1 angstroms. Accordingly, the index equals 14.8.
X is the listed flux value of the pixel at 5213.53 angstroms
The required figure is 19.2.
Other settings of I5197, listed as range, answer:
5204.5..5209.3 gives 8.8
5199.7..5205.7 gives 13.1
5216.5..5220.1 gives 19.8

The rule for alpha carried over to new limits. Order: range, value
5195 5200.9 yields 18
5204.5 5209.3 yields 9.89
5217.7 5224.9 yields 22.2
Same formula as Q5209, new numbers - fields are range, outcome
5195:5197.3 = 16.9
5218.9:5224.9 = 19.3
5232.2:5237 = 18.6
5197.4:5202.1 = 15.5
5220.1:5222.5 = 20.5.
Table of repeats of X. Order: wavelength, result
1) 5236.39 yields 20.6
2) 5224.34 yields 16.6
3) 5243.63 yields 19.3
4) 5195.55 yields 15.9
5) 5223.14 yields 19.3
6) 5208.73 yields 7.5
